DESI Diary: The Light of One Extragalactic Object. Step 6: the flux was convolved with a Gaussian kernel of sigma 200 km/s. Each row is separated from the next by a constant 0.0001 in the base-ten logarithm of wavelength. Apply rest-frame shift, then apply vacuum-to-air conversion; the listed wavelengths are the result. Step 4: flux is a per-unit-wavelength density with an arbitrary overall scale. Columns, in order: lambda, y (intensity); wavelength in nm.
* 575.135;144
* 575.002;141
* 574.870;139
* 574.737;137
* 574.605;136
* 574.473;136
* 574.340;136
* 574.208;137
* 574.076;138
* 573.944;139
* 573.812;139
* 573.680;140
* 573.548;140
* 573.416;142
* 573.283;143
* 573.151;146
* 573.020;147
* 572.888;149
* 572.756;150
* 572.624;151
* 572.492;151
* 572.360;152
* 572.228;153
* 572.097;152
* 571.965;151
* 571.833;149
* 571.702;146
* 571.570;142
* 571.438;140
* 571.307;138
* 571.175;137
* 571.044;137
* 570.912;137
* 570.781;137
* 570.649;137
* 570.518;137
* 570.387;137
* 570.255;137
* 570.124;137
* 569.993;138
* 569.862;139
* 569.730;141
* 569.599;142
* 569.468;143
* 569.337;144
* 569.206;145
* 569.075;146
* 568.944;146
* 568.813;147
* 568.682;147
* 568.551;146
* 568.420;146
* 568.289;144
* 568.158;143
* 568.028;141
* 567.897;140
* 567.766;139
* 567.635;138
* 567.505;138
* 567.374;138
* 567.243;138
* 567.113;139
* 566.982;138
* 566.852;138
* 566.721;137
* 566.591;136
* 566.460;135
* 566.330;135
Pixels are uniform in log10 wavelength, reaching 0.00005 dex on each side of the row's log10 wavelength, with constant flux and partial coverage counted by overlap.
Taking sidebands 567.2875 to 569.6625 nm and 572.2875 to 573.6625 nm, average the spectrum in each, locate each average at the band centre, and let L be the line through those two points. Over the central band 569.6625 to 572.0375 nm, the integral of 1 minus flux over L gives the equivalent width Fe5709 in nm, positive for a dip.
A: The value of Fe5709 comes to 0.08 nm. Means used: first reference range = 143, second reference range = 147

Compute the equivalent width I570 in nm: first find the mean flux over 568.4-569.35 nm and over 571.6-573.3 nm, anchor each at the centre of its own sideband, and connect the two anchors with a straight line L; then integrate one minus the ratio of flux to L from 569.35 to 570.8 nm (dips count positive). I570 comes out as 0.08 nm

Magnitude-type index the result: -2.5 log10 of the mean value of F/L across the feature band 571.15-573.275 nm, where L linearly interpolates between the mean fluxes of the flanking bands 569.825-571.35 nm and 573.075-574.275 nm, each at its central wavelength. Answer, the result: -0.06 mag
